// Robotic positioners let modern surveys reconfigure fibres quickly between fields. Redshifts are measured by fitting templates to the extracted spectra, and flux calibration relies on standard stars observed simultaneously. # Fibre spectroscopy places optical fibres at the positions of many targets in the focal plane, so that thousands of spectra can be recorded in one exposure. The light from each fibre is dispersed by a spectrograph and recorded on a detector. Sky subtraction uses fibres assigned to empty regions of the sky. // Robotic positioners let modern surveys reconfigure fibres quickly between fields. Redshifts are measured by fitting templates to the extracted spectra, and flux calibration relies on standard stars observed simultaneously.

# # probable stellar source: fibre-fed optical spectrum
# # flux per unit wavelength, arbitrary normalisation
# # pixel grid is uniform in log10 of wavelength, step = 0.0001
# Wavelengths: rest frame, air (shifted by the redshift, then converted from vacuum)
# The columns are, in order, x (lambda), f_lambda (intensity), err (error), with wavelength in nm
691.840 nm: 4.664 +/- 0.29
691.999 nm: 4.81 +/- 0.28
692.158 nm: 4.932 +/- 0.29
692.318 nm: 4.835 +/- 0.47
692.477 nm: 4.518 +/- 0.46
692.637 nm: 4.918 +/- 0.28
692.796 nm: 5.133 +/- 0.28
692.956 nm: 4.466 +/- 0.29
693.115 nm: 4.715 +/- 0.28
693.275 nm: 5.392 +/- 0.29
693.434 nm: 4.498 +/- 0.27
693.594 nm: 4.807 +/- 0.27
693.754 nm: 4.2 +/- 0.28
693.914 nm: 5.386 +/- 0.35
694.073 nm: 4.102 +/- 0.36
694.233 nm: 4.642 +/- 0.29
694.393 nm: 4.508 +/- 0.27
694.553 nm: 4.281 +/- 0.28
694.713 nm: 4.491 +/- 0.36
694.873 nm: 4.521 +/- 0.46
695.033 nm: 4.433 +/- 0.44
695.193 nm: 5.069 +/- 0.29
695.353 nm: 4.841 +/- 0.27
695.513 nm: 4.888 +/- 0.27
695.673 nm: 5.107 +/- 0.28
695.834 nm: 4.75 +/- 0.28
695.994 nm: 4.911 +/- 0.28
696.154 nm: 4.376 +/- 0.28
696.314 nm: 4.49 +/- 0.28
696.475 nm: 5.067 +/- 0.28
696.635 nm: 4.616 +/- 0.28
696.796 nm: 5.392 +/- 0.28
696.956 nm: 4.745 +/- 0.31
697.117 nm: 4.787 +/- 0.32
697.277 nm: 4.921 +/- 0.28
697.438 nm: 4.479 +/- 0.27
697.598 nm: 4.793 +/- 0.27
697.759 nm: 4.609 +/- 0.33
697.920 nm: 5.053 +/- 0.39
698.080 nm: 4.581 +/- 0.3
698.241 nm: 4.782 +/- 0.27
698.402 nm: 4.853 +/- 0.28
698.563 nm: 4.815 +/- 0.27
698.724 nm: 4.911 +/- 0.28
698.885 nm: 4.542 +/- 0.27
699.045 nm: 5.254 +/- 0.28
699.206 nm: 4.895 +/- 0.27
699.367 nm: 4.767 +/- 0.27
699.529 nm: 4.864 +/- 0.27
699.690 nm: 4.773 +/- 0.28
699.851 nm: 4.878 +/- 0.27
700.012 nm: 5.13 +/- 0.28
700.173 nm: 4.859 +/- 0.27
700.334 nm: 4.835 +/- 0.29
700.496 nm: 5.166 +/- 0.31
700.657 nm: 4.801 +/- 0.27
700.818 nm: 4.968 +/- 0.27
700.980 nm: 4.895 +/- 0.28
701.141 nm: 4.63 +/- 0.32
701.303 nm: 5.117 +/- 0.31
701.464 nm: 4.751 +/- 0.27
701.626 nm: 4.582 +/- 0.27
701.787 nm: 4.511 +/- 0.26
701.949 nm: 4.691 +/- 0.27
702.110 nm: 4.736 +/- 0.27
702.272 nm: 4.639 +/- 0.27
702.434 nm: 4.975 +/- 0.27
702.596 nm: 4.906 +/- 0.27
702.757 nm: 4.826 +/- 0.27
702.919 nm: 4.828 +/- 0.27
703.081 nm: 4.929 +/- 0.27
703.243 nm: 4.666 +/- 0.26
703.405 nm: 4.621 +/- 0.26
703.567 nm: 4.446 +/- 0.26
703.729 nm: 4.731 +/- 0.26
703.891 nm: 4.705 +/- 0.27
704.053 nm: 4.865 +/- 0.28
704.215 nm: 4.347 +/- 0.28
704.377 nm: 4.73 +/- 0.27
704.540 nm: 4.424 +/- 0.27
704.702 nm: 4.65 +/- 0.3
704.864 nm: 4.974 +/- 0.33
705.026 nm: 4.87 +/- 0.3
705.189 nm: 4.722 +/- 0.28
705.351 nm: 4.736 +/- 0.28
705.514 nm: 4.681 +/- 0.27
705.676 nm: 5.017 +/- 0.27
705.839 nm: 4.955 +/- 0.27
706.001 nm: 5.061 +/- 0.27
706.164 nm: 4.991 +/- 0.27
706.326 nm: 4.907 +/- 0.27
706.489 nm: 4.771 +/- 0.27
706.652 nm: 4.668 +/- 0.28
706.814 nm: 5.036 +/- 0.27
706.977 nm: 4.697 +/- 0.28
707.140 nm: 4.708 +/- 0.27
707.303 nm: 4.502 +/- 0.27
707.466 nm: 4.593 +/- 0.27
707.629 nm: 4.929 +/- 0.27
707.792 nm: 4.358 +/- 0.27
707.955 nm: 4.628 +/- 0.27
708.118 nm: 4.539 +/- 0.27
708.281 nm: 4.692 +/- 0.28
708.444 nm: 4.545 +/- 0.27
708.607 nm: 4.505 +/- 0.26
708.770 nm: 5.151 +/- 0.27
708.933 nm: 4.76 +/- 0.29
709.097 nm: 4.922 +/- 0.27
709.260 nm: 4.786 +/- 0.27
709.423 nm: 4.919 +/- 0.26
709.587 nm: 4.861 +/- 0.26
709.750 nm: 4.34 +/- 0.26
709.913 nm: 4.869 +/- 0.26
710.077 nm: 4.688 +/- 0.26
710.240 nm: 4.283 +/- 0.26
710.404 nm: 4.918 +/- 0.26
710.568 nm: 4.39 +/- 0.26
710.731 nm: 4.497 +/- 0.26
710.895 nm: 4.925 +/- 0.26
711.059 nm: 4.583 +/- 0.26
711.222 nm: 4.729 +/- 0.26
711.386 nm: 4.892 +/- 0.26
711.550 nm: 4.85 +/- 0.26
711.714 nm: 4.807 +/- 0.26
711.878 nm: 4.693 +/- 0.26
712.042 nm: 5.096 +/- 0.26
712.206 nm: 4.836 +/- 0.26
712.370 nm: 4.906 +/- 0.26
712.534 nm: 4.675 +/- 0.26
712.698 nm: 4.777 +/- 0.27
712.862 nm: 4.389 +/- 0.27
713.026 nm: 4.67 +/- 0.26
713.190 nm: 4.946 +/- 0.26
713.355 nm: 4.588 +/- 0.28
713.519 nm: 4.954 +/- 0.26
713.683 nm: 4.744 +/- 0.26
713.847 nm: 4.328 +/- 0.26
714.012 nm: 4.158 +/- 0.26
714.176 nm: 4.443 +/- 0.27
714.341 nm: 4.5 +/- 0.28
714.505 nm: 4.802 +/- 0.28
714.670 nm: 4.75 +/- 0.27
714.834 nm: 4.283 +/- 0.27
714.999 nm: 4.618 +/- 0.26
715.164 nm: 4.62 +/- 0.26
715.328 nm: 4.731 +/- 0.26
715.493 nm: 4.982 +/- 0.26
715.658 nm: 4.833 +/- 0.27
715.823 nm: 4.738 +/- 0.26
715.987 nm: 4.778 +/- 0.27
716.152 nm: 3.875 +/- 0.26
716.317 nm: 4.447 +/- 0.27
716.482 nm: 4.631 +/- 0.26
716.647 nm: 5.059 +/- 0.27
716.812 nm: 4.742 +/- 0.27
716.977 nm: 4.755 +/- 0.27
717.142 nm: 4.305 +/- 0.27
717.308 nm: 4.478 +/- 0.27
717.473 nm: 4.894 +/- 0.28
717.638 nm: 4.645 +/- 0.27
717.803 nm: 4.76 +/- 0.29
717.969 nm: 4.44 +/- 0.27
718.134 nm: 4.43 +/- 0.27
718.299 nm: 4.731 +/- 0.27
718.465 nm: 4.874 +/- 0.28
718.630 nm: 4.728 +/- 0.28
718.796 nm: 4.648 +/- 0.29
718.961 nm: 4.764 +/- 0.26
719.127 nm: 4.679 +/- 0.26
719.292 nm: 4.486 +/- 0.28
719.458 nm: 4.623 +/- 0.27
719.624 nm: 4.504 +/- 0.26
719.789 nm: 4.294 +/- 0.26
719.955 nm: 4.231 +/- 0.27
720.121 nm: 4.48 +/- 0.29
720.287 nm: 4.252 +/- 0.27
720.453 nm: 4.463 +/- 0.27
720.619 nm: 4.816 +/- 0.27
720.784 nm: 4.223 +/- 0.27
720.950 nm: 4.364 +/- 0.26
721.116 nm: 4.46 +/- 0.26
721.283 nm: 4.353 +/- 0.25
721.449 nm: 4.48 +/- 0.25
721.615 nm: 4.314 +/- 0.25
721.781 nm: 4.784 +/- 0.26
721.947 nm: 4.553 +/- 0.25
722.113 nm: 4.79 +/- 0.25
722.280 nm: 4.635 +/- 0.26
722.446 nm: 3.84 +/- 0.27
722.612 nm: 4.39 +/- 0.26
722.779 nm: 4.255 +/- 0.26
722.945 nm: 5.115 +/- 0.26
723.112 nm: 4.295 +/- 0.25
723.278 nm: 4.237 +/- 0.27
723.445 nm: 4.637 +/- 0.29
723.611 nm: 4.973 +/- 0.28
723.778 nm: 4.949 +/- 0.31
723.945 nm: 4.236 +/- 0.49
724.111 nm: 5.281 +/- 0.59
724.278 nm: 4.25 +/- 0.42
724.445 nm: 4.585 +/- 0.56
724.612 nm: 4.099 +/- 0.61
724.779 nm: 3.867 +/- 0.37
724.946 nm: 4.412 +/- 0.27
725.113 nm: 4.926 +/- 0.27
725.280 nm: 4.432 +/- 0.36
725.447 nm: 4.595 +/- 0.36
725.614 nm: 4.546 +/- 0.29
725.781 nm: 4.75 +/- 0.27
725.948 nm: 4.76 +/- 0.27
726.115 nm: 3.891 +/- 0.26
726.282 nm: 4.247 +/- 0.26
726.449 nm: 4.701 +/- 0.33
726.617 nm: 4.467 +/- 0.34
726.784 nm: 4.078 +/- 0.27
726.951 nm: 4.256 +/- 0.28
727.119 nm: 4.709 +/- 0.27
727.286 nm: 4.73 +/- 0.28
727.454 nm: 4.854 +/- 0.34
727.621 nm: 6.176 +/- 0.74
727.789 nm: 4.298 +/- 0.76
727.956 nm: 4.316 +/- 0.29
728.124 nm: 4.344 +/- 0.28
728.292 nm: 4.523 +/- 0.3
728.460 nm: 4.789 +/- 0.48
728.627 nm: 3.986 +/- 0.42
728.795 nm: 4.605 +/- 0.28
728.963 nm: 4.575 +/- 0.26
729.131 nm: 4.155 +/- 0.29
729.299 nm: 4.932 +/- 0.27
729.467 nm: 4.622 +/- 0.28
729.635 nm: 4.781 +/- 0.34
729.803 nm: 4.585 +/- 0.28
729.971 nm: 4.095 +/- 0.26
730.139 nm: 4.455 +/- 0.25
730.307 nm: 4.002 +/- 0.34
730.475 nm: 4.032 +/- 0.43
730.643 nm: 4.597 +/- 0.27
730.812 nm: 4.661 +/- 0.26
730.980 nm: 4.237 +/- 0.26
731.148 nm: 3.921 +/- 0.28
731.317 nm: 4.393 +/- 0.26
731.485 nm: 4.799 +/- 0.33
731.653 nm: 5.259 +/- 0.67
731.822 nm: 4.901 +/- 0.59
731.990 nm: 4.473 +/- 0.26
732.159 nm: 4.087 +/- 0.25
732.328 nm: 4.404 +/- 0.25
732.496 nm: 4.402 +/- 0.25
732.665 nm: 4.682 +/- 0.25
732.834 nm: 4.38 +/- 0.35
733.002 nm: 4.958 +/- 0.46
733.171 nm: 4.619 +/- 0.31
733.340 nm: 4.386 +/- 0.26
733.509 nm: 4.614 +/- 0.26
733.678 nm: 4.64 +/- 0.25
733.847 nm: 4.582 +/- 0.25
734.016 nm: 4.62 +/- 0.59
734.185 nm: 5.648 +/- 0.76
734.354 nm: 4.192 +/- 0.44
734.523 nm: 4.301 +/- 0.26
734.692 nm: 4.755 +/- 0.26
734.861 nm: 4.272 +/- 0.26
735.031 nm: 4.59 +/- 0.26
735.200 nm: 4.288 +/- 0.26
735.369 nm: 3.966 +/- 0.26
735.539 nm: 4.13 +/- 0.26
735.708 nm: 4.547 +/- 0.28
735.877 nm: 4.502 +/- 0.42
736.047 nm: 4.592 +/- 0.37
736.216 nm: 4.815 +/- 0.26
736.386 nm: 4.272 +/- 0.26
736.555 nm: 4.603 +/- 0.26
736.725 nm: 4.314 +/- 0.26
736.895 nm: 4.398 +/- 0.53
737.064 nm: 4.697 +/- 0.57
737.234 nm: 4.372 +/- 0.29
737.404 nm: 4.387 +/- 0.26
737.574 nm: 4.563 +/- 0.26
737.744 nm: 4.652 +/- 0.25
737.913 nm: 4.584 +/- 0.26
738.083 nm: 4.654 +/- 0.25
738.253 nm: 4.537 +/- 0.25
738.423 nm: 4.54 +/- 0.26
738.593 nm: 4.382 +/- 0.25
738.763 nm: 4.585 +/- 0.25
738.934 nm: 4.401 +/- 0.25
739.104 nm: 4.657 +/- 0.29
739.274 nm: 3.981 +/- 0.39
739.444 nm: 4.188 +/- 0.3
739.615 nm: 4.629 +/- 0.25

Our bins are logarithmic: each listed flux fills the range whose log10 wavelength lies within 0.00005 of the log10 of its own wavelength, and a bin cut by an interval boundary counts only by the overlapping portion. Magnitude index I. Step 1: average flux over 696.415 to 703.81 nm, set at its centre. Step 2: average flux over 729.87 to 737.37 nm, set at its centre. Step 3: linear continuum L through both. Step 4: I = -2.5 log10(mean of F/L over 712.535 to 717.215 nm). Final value 0.01 mag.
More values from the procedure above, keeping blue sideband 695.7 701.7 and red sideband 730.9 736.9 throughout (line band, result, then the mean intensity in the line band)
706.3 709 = 0.011 mag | 4.7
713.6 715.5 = 0.029 mag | 4.56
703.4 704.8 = 0.038 mag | 4.62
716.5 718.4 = 0.001 mag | 4.66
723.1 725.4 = 0.020 mag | 4.52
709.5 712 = 0.007 mag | 4.69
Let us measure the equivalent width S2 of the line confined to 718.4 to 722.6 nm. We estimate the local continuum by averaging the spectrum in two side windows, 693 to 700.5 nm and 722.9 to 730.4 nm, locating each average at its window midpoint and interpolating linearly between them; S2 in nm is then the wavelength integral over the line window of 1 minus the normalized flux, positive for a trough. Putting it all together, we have 0.07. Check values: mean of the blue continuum 4.78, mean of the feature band 4.5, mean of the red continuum 4.53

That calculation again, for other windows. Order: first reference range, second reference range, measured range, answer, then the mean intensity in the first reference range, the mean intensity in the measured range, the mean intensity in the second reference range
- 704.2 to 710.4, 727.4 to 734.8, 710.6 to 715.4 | 0.02 nm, 4.74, 4.68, 4.56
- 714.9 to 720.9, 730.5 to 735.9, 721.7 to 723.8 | 0.00 nm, 4.6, 4.56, 4.52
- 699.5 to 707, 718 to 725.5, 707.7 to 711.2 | 0.02 nm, 4.8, 4.68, 4.52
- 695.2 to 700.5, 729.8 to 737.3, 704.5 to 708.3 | 0.00 nm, 4.84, 4.76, 4.49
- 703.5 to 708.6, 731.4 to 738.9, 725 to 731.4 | 0.12 nm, 4.72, 4.5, 4.54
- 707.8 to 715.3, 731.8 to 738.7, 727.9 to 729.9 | 0.02 nm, 4.68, 4.52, 4.52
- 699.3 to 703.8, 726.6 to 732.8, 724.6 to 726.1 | 0.03 nm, 4.8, 4.48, 4.52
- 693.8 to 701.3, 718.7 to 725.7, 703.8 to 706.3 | -0.04 nm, 4.79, 4.79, 4.5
